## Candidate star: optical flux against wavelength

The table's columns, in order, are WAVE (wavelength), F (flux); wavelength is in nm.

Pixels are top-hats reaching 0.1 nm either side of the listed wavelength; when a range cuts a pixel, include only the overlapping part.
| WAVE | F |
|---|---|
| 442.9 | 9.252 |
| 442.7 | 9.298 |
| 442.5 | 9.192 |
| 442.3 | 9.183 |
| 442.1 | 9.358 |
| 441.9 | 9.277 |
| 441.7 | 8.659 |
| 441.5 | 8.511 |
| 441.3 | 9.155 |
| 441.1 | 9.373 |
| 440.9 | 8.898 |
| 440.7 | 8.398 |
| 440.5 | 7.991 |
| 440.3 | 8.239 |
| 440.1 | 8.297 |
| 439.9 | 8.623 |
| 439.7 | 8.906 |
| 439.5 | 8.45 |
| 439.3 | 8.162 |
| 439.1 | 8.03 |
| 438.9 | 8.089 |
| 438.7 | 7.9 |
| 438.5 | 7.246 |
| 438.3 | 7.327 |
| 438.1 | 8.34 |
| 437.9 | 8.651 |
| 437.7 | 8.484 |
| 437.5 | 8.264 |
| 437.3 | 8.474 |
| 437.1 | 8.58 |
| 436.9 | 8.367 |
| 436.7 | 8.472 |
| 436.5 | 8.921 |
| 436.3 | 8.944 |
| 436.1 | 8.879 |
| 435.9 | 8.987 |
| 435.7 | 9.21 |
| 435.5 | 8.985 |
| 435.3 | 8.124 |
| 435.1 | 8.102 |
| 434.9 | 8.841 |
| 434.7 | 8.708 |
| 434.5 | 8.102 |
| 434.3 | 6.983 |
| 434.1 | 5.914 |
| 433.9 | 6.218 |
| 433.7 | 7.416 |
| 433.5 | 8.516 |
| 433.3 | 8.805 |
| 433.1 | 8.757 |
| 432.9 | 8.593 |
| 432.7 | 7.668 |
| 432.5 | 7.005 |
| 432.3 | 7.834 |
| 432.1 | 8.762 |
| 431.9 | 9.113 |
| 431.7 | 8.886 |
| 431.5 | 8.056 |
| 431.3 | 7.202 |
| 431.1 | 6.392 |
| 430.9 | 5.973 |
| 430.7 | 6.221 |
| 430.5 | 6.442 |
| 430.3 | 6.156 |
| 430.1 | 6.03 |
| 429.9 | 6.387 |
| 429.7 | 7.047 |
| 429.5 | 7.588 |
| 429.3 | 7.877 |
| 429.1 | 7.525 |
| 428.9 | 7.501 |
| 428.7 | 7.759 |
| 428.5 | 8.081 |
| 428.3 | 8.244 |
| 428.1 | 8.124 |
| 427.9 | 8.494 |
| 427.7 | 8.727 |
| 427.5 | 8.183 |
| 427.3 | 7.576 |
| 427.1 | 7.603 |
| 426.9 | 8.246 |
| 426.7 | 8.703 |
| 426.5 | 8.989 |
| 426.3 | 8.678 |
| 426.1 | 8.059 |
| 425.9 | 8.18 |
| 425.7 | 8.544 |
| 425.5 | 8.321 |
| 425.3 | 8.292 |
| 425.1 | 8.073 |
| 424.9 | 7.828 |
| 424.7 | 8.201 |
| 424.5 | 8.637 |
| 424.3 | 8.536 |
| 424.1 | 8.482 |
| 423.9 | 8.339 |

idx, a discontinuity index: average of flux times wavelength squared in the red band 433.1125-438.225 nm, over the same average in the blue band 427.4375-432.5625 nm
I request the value 1.1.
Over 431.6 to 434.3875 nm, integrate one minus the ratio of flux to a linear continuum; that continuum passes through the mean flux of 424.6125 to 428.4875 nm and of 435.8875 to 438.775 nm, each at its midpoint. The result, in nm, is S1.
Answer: 0.15 nm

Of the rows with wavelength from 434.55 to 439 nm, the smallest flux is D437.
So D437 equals 7.246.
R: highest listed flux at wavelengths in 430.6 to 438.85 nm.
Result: 9.21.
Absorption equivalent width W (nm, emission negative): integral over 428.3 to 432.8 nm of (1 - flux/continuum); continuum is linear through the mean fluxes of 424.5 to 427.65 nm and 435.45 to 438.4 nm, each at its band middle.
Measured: 0.552 nm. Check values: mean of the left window 8.25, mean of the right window 8.59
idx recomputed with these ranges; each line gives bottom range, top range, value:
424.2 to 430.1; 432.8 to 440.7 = 1.07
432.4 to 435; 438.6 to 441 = 1.10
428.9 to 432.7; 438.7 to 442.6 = 1.25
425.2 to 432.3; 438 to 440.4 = 1.10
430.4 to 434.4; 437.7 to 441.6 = 1.15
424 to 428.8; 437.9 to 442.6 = 1.10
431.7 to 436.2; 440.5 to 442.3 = 1.13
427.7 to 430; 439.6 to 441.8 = 1.18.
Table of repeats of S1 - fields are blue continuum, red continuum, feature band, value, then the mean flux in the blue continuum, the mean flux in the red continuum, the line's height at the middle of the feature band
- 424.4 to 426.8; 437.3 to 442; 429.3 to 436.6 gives 0.538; 8.38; 8.4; 8.39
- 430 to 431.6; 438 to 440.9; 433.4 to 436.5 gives -0.343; 6.56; 8.17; 7.33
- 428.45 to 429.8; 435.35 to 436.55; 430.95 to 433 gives 0.068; 7.61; 8.95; 8.17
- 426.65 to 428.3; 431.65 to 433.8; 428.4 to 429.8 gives 0.102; 8.19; 8.29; 8.22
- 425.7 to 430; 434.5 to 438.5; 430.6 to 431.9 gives 0.147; 7.99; 8.52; 8.2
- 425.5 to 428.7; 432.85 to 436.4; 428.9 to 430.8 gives 0.325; 8.28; 8.22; 8.26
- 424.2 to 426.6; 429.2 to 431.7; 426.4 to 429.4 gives -0.192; 8.36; 6.87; 7.62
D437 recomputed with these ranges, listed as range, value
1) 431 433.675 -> 6.392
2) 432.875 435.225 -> 5.914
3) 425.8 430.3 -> 6.03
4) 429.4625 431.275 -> 5.973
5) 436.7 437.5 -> 8.264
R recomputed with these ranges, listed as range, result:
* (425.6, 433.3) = 9.113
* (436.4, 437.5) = 8.921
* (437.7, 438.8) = 8.651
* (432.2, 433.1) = 8.757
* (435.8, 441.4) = 9.373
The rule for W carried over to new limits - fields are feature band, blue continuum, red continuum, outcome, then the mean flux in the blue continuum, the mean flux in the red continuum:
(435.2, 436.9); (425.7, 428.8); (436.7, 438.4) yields -0.098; 8.25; 8.32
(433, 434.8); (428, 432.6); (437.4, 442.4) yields 0.020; 7.4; 8.47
